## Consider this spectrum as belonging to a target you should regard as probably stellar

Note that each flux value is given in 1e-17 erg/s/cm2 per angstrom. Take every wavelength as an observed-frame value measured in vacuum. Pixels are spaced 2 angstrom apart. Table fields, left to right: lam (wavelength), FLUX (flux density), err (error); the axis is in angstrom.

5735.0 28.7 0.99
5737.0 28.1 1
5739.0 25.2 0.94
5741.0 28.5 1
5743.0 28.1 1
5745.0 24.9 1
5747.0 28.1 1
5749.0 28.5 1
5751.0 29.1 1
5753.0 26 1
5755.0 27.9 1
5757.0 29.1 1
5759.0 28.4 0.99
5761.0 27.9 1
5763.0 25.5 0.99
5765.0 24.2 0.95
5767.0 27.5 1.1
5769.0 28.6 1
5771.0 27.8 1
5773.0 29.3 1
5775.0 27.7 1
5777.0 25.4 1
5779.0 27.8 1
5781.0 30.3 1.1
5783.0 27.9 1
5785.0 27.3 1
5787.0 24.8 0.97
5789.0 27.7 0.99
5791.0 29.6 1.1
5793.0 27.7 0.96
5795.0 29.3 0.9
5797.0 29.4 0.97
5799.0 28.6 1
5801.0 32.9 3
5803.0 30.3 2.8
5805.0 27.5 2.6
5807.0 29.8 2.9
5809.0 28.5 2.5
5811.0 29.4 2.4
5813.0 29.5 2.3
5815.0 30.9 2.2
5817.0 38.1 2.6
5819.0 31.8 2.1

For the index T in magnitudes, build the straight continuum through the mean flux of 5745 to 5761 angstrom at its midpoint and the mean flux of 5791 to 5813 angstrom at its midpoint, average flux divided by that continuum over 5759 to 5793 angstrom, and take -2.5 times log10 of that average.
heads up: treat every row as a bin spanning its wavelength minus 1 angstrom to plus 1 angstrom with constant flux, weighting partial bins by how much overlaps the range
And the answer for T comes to 0.04 mag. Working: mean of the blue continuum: 27.9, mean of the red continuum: 29.4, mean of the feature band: 27.5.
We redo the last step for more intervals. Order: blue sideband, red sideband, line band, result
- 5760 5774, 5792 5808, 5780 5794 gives 0.026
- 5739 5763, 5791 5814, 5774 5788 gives 0.052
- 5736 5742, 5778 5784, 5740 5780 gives 0.017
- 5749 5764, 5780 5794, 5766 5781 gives -0.003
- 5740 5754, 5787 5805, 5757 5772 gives 0.034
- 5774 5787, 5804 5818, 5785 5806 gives 0.011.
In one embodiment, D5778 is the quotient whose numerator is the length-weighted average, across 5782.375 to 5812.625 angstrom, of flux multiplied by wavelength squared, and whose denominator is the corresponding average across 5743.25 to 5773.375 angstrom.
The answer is 1.1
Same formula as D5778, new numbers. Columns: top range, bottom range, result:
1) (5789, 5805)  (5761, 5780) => 1.09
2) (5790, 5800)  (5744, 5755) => 1.07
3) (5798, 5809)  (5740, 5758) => 1.09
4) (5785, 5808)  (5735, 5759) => 1.06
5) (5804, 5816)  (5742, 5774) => 1.08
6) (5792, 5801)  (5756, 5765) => 1.08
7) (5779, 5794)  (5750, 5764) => 1.02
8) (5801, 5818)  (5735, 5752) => 1.13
